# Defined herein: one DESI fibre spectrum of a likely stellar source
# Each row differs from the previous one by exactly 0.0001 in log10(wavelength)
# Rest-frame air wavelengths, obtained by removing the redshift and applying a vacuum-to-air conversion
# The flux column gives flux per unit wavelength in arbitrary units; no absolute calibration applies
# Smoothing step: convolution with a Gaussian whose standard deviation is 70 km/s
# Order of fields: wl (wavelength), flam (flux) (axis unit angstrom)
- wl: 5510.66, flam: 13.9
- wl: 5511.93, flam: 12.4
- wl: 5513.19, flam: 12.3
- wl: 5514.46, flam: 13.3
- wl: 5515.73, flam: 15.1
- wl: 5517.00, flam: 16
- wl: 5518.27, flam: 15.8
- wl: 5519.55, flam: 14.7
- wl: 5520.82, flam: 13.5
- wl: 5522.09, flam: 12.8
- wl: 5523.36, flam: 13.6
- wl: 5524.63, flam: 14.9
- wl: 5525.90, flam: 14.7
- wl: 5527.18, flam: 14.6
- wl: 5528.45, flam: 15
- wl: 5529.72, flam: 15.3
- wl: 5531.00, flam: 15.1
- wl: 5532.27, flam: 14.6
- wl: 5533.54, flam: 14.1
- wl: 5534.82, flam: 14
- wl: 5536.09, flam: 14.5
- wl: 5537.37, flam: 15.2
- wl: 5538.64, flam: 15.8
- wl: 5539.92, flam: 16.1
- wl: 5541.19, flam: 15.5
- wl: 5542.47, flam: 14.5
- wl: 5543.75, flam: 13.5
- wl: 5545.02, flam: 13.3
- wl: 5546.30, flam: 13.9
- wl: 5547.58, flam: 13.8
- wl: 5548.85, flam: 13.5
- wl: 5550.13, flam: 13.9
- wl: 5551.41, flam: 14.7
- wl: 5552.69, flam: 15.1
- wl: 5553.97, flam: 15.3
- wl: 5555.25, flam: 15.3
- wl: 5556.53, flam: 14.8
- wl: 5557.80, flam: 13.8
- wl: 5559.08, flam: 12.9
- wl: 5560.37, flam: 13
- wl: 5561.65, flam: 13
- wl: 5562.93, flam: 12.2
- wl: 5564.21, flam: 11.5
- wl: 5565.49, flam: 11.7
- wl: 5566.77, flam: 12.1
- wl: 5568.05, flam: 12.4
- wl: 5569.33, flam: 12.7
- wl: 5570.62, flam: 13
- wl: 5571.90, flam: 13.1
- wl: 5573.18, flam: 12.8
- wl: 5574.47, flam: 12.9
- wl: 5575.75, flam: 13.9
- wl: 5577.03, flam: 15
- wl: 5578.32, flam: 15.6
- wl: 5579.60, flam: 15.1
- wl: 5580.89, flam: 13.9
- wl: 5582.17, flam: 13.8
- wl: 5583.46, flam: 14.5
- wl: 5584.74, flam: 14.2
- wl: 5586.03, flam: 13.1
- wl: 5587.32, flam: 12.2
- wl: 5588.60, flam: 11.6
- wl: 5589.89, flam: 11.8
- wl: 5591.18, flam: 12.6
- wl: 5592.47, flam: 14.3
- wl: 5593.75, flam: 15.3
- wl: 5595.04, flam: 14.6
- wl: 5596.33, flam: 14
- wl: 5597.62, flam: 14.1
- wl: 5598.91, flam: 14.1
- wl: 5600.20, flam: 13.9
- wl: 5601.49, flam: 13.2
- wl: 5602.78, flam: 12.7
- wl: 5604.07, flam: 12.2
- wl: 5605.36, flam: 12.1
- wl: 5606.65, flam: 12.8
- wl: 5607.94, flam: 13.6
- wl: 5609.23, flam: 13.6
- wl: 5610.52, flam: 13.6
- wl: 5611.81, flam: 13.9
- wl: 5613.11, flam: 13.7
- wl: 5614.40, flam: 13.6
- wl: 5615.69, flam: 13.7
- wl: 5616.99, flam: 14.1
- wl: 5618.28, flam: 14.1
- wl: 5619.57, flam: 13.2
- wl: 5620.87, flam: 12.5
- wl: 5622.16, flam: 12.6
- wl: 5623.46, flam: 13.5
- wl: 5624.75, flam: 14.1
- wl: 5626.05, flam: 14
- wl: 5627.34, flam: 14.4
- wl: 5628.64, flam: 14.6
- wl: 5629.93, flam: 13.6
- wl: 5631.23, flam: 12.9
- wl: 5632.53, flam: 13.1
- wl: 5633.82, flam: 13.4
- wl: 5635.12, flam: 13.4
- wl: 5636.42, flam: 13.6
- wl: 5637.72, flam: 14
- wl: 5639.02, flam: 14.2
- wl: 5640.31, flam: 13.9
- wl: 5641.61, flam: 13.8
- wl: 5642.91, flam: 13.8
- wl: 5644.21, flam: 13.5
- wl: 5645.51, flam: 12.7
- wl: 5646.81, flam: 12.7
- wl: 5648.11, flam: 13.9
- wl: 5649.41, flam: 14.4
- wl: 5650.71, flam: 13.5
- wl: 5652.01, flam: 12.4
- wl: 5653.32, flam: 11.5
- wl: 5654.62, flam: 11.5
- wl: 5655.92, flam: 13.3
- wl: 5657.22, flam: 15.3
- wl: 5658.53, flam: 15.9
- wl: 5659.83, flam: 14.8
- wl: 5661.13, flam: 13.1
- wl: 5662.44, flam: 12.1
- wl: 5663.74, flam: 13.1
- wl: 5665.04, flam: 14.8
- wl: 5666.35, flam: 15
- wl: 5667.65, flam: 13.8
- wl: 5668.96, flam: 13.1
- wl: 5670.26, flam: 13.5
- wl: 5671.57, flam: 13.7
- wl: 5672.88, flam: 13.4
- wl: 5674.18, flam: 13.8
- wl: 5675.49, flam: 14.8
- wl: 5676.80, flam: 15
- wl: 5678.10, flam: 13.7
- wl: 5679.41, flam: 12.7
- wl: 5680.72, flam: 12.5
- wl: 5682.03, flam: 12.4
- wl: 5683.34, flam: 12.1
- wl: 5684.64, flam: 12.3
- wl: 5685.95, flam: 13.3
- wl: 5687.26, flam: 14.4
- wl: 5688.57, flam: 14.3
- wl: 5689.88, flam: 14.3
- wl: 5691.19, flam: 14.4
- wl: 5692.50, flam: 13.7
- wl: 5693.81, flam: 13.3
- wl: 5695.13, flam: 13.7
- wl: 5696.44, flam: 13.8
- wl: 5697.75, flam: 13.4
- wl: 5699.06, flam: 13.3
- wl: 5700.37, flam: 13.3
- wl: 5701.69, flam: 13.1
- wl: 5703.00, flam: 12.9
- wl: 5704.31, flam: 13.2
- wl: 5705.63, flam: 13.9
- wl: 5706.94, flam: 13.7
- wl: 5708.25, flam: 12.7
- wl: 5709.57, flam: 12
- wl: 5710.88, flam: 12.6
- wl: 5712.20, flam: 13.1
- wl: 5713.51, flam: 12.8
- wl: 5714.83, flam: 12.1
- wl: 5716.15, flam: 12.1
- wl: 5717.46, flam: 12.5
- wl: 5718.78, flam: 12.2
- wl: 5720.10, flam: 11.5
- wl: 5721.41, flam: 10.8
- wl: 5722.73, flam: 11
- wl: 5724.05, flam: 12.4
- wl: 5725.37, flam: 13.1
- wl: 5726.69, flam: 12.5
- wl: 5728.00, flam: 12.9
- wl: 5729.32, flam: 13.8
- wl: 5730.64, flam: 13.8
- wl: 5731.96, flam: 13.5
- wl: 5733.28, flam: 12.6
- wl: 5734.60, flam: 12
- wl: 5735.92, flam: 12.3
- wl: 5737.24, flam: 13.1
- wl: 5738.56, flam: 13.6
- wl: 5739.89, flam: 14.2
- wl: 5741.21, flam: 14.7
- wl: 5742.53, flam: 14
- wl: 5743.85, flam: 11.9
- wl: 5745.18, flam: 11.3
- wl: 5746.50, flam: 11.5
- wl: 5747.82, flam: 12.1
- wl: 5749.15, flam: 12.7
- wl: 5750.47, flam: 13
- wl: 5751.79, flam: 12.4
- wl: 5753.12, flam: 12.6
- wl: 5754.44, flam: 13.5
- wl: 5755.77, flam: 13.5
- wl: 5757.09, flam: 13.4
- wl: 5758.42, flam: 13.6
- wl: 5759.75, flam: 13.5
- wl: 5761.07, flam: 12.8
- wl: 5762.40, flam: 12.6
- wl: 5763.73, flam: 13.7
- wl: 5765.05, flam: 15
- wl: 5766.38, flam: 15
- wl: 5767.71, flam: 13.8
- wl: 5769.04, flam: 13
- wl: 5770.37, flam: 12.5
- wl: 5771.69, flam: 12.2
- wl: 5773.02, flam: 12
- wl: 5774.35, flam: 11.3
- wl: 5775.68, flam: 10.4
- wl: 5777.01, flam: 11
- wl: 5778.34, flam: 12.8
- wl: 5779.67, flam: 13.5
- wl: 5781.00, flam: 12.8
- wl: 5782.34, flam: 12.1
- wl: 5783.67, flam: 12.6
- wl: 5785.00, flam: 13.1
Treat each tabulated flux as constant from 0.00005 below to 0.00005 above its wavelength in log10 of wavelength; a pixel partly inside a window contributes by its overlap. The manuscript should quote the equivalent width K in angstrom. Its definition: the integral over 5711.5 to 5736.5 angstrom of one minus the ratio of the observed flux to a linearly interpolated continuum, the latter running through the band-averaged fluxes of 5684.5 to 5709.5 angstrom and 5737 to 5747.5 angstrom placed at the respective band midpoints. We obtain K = 1.4 angstrom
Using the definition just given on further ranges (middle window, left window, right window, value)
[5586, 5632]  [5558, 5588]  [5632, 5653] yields -0.25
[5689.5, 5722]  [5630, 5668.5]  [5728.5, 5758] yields 0.61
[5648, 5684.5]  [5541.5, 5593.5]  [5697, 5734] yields -1.43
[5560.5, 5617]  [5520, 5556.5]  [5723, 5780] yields 3.10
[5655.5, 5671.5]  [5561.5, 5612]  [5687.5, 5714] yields -0.73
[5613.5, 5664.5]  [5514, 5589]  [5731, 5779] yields -0.08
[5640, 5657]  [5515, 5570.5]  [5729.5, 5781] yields 0.42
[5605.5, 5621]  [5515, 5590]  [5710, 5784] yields 0.08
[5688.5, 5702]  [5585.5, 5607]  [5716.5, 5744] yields -0.81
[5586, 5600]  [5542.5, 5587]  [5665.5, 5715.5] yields 0.12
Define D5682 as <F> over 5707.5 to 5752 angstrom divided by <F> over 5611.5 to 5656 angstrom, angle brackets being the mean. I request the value 0.9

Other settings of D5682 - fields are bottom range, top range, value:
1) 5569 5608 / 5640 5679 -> 1.01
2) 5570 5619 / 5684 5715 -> 0.98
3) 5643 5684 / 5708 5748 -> 0.93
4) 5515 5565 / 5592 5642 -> 0.95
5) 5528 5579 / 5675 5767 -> 0.94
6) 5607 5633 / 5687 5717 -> 0.98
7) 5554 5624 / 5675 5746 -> 0.97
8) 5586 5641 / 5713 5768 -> 0.96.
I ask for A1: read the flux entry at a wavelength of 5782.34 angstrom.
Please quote 12.1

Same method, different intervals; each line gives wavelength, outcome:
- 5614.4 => 13.6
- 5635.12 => 13.4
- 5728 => 12.9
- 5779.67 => 13.5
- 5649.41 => 14.4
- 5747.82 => 12.1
